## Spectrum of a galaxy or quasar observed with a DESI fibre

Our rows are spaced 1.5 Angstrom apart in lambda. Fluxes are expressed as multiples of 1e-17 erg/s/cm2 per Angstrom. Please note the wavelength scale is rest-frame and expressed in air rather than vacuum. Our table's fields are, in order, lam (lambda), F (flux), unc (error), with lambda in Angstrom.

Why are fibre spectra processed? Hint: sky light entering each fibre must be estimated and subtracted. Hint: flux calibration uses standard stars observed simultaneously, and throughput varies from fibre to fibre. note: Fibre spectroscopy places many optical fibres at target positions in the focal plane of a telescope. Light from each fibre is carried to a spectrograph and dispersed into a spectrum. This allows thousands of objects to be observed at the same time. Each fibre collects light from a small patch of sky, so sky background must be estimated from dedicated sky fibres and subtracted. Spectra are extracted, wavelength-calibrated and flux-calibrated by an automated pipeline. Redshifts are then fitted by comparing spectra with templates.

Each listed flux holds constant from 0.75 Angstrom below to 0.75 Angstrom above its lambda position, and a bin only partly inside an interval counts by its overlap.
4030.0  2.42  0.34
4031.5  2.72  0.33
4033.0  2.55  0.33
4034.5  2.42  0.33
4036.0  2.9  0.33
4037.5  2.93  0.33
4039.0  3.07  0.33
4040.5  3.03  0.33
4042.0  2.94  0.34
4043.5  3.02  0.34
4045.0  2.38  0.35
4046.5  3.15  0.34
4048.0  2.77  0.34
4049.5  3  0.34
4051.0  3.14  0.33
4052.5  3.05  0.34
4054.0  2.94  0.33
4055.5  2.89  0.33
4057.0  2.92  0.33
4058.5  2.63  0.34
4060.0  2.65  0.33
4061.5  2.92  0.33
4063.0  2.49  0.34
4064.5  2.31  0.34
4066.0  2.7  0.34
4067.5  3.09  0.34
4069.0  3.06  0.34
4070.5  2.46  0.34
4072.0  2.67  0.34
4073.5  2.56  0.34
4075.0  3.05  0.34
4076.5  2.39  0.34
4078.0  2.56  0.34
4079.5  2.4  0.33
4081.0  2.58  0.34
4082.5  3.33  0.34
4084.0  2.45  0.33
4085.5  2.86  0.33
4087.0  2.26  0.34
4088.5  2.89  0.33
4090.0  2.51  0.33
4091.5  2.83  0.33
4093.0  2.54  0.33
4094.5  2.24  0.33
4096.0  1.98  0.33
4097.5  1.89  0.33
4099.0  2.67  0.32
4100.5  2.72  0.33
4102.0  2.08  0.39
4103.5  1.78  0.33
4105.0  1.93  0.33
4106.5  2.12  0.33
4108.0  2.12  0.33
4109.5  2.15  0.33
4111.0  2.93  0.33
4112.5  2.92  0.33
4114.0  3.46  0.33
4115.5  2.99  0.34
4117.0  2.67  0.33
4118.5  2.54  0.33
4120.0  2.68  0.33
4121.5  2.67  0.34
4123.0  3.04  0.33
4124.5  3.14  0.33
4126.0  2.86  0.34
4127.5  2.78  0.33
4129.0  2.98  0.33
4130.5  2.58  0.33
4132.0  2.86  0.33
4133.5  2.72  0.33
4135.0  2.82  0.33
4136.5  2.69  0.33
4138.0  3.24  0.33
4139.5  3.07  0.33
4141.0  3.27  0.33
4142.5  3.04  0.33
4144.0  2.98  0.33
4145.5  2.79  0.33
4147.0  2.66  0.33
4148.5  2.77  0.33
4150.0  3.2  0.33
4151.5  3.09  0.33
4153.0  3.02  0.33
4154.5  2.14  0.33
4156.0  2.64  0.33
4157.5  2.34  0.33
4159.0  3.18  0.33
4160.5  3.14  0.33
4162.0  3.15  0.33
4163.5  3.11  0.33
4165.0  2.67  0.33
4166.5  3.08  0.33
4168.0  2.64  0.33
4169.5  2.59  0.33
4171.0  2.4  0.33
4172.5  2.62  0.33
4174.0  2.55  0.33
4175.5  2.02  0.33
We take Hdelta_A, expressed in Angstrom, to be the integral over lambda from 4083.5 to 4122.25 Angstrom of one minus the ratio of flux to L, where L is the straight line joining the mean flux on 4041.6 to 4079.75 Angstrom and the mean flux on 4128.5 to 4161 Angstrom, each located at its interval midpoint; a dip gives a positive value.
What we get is 4.5 Angstrom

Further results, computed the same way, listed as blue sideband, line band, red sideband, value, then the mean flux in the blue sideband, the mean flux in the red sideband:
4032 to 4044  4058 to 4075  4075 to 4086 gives 0.2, 2.85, 2.68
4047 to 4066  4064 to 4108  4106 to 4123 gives 3.8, 2.81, 2.68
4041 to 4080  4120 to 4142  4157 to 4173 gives -0.7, 2.78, 2.82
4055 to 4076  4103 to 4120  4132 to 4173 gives 1.7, 2.74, 2.86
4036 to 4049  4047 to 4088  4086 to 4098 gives -1.4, 2.91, 2.41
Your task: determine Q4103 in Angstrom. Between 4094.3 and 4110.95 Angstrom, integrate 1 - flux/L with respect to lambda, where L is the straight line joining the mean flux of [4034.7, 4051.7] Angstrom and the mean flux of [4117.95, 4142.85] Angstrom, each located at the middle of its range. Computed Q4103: 4.09 Angstrom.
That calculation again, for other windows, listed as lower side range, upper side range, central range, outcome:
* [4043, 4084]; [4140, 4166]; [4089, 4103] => 2.17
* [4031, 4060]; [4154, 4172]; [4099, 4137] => 2.05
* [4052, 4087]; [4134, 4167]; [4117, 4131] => 0.22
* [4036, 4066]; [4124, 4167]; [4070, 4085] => 1.11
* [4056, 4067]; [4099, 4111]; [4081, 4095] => -1.55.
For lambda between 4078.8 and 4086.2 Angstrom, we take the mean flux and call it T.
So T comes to 2.73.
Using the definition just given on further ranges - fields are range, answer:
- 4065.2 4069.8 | 2.94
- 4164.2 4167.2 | 2.88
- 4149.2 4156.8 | 2.81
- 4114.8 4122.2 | 2.71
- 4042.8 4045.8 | 2.7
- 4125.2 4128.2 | 2.83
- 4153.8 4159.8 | 2.58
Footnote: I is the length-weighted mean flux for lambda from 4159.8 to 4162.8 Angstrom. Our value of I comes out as 3.14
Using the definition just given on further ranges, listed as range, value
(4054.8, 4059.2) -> 2.81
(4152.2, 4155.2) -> 2.6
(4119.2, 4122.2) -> 2.67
